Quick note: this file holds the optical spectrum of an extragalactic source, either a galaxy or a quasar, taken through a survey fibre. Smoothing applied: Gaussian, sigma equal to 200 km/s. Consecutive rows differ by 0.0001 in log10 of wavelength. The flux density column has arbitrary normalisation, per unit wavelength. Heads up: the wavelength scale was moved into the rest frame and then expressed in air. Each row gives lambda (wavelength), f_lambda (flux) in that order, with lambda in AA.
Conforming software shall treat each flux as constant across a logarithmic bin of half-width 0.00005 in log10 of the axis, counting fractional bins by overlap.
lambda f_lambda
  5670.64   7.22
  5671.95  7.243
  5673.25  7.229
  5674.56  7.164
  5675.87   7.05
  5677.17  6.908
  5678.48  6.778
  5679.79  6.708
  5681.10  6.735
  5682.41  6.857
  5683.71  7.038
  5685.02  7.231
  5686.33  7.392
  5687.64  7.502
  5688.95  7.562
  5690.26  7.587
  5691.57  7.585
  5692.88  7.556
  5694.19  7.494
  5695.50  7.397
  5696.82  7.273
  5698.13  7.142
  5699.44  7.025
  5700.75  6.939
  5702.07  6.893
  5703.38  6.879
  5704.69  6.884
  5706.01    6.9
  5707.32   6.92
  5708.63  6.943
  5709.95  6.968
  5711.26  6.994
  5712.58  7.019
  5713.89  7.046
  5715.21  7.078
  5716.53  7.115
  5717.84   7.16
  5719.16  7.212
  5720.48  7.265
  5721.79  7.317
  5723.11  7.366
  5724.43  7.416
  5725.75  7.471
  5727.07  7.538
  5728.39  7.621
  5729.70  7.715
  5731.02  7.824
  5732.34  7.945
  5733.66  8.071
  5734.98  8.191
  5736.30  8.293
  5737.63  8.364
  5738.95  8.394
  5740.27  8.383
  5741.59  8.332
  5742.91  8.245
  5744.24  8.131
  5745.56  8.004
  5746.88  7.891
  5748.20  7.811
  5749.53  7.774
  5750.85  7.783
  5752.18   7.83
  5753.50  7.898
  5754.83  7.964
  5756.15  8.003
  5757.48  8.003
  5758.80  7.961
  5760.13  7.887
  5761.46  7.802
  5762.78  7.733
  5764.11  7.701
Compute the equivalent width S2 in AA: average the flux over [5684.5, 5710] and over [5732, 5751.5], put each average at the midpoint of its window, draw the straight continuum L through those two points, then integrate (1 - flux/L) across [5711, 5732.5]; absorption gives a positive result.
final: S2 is 1.0 AA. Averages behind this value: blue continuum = 7.21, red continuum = 8.11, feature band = 7.35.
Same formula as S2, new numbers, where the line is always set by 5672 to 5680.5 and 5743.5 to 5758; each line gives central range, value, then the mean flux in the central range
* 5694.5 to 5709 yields 0.5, 7.03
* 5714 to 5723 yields 0.4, 7.19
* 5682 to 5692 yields -0.3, 7.36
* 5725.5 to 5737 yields -0.3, 7.87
